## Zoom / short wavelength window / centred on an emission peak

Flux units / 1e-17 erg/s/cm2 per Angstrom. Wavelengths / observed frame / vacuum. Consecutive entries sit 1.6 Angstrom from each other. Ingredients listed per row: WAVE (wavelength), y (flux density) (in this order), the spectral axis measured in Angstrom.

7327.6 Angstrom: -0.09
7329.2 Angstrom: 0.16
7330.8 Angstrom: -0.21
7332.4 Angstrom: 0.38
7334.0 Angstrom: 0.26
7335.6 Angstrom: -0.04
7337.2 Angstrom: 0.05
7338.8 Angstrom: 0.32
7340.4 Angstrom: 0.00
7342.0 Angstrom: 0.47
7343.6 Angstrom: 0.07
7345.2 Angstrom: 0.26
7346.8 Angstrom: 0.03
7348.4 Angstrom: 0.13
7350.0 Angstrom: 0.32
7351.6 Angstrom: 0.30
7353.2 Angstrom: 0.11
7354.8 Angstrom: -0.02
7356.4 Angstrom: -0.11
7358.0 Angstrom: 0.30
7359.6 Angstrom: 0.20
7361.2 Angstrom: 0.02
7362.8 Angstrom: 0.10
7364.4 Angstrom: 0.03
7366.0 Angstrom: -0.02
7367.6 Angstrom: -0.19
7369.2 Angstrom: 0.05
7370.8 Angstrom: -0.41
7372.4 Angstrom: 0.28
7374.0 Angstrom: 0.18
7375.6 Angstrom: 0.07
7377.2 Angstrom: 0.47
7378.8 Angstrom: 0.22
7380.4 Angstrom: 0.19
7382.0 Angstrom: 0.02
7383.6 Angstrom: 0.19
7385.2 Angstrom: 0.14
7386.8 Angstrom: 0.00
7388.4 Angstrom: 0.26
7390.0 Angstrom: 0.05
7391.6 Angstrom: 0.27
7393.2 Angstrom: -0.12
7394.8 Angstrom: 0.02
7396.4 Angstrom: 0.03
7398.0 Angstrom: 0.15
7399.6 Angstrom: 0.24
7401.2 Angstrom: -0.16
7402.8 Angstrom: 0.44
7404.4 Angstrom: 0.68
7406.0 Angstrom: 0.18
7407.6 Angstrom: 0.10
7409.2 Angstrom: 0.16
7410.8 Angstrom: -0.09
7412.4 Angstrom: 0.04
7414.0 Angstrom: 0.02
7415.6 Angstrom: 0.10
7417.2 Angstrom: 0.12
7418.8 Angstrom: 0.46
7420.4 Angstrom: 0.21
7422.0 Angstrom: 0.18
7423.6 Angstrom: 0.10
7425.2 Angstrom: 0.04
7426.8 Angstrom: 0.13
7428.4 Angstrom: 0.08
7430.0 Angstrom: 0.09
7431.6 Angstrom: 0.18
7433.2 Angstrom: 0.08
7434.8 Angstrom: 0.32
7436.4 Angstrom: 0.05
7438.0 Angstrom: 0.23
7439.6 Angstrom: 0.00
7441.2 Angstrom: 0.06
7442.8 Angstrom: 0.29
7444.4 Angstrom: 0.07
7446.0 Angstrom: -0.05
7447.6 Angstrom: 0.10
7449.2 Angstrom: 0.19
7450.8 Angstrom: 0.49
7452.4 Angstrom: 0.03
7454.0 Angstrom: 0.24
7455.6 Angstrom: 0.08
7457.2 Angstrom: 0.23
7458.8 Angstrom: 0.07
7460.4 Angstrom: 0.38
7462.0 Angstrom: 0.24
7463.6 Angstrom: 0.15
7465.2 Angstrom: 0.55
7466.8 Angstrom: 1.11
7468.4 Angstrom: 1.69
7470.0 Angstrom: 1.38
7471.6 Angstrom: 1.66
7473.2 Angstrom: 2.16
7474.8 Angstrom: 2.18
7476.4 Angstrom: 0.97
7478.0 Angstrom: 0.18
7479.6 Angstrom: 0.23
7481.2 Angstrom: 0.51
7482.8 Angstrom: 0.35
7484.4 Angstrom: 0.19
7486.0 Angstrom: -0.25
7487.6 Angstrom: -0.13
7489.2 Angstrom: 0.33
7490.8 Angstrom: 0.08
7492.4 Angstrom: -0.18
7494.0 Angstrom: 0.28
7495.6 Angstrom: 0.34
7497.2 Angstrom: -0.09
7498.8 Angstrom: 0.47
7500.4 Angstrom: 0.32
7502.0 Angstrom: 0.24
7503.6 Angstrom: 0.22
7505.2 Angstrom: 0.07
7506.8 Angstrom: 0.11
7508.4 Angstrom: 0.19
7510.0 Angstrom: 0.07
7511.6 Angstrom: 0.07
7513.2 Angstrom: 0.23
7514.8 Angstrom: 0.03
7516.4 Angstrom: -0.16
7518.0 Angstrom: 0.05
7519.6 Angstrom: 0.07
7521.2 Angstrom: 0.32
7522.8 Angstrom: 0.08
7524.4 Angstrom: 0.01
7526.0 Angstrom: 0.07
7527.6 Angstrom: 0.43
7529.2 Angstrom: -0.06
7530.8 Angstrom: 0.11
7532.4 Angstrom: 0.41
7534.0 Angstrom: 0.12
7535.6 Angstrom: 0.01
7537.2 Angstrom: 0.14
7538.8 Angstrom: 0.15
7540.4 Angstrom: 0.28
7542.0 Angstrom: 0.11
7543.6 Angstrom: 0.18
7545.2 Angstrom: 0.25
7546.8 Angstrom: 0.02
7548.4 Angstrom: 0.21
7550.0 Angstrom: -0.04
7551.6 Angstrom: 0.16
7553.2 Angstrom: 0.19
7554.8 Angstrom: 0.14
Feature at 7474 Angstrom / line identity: [O II] 3727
